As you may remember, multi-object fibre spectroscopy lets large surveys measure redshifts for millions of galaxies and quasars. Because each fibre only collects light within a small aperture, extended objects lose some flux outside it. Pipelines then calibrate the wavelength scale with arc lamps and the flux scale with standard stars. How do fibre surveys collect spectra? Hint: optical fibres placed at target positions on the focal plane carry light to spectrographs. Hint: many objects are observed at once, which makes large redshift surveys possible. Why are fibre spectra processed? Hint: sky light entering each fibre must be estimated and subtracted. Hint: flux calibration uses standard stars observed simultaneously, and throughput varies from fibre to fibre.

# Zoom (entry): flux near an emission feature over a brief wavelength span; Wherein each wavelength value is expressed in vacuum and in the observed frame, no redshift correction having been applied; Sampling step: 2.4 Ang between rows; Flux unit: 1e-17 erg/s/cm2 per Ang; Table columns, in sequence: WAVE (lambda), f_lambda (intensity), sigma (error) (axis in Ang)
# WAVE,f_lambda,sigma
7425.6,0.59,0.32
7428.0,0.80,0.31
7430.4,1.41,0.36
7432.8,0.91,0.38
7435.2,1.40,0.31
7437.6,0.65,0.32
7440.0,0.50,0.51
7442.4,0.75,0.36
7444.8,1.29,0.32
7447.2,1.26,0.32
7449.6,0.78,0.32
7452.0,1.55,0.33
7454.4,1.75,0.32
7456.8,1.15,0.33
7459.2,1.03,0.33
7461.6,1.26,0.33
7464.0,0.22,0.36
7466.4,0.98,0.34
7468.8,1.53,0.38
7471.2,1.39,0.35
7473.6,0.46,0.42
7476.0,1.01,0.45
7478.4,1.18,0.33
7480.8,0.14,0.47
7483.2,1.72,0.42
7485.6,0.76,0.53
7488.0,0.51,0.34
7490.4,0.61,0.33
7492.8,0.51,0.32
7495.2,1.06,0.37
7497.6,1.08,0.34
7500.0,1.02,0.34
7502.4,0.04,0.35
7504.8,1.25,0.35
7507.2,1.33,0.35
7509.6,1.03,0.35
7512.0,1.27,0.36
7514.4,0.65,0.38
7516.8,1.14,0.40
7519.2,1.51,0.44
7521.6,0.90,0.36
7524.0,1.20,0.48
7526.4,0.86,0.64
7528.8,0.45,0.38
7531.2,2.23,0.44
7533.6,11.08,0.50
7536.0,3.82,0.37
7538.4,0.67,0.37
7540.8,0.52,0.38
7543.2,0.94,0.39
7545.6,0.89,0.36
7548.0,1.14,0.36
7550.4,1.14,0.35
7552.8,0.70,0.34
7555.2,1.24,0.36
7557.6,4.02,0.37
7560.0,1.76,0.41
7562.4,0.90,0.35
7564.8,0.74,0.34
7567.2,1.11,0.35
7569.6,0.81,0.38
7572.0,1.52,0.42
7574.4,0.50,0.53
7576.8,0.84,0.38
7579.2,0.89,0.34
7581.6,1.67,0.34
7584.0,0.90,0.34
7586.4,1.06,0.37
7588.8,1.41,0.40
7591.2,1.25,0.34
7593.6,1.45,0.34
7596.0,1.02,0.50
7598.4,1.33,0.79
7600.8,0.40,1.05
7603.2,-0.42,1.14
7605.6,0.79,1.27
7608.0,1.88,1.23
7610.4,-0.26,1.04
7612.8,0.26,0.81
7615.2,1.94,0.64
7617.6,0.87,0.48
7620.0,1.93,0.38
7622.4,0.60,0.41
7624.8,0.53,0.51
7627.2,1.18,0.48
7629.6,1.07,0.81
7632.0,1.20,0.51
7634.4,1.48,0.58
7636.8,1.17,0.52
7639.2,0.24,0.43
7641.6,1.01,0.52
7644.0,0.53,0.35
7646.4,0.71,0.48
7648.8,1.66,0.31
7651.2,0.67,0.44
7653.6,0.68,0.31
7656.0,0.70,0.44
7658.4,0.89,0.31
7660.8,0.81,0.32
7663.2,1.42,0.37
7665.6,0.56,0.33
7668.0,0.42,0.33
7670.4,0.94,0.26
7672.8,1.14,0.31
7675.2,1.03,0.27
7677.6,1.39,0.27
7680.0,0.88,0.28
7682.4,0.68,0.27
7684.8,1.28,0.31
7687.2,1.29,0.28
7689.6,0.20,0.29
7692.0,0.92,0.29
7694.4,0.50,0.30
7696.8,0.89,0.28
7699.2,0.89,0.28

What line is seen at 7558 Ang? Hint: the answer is [N II] 6583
